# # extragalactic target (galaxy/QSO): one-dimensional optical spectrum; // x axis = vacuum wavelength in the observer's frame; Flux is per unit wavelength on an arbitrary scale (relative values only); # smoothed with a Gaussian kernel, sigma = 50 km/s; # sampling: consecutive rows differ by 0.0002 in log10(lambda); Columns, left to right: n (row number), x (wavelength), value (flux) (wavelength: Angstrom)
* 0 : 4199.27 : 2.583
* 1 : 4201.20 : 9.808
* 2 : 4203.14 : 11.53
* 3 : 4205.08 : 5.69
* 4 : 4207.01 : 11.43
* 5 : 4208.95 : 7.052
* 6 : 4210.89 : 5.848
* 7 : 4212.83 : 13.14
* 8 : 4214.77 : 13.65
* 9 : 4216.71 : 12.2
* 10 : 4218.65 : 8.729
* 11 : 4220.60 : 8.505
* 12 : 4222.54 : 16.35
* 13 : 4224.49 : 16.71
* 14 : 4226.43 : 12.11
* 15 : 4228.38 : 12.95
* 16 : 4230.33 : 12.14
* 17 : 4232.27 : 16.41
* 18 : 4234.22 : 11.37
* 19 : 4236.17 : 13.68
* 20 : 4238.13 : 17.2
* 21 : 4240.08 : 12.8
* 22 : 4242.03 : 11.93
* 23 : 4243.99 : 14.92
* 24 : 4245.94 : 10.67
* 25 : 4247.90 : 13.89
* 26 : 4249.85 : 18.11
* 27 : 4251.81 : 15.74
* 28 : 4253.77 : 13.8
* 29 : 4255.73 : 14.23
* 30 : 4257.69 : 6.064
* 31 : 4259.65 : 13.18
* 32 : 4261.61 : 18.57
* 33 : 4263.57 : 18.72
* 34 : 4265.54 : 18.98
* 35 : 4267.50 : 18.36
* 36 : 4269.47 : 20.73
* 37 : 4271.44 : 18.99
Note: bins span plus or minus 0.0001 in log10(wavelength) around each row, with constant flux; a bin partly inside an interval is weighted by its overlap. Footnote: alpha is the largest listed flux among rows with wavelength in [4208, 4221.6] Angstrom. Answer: 13.65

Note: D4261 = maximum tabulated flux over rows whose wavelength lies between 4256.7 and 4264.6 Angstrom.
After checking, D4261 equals 18.72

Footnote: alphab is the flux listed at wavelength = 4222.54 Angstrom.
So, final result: 16.35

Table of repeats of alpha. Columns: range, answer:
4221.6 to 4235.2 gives 16.71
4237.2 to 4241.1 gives 17.2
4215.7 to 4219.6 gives 12.2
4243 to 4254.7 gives 18.11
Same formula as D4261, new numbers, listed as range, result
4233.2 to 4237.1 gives 13.68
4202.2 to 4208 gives 11.53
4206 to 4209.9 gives 11.43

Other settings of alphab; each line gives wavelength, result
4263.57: 18.72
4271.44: 18.99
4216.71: 12.2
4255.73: 14.23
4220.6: 8.505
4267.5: 18.36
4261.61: 18.57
